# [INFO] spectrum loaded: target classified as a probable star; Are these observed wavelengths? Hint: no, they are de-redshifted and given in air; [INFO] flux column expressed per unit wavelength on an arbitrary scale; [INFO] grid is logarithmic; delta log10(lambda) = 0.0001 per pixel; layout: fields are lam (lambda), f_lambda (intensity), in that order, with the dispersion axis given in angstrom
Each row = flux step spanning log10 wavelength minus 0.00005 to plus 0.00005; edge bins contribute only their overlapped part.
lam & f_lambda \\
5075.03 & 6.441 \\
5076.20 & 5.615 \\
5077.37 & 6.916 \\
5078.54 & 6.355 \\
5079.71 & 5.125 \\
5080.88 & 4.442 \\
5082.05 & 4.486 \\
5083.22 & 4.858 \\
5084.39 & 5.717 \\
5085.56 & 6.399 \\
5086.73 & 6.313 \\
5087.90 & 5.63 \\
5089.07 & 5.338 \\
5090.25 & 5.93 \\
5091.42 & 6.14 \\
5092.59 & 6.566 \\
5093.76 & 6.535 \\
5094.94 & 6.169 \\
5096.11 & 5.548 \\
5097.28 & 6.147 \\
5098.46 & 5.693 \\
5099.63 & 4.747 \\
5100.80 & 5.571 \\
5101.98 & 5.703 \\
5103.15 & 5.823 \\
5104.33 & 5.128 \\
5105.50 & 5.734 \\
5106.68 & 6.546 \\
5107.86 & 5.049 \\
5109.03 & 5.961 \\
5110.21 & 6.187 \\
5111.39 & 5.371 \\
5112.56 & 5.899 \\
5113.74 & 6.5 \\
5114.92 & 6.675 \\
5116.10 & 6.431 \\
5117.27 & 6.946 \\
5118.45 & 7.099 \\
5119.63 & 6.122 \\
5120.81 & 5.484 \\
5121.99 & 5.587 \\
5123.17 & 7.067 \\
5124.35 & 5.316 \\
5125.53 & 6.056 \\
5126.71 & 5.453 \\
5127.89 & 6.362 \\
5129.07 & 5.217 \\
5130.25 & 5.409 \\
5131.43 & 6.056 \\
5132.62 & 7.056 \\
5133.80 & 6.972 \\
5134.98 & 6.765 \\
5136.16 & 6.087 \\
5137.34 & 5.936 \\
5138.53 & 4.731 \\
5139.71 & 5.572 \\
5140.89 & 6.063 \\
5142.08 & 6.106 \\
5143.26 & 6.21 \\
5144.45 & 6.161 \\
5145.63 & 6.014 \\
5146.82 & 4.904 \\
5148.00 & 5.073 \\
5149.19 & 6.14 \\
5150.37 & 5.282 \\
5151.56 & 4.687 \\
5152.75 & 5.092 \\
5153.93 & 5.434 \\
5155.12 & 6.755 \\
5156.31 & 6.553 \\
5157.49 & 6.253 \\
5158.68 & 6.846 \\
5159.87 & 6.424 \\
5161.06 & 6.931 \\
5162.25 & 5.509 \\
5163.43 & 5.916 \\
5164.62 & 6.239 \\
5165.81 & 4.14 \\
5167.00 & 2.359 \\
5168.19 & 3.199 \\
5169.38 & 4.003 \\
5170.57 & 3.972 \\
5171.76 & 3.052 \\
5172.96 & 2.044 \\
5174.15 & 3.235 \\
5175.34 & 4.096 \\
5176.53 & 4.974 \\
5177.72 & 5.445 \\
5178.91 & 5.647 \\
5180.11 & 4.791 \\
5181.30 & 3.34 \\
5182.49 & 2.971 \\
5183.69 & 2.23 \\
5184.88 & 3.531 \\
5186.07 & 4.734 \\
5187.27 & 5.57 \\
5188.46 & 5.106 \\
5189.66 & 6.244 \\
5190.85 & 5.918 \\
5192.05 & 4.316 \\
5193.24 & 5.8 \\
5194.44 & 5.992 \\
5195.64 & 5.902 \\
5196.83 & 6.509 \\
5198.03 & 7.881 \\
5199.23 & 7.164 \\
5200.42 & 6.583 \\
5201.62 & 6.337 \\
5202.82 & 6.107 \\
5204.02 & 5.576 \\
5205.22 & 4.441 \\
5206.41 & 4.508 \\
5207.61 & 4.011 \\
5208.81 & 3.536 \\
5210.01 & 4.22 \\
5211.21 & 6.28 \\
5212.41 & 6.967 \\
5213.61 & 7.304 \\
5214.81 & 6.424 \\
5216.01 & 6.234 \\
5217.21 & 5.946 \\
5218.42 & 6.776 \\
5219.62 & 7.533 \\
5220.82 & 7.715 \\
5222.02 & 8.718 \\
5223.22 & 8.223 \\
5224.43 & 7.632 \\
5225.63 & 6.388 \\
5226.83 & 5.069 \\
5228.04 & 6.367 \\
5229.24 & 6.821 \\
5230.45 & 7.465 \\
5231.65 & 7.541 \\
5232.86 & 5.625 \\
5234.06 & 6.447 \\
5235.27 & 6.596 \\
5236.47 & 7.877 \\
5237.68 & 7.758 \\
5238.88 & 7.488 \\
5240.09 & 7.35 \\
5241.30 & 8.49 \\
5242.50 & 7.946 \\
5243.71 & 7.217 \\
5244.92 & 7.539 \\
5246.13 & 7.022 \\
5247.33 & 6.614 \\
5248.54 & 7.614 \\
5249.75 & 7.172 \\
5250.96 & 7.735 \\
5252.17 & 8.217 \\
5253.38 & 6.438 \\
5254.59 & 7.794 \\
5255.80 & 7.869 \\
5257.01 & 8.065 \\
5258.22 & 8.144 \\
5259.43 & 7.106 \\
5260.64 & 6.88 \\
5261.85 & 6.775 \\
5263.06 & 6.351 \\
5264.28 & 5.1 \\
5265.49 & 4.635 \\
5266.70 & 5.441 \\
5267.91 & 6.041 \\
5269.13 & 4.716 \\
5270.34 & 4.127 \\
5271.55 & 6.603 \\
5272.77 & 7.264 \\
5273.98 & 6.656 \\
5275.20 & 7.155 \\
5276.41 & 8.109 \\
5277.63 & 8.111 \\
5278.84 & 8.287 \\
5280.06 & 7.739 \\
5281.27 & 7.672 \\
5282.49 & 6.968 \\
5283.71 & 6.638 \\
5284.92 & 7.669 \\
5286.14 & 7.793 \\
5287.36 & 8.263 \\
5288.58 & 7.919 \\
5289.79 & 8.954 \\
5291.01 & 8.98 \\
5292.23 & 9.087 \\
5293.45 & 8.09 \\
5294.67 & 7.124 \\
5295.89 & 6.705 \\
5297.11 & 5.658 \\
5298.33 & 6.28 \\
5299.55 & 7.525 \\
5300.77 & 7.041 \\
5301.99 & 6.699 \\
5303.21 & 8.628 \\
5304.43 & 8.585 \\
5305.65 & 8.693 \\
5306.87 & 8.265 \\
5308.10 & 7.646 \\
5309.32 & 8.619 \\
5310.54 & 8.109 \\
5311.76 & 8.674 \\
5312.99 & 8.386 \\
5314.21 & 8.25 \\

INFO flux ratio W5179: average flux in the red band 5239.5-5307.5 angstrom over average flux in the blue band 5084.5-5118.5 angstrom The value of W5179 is 1.22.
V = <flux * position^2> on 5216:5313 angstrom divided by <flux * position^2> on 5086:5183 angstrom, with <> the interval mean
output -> 1.4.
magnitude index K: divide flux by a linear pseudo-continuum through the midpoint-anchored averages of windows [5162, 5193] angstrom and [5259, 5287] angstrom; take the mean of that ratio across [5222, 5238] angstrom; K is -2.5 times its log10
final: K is -0.230 mag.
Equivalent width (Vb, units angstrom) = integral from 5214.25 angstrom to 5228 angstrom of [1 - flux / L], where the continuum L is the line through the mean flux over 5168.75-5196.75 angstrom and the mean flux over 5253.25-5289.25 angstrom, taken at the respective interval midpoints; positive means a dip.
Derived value -3.4 angstrom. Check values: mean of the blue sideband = 4.51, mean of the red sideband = 6.96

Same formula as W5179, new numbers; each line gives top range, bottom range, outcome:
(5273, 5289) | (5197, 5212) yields 1.36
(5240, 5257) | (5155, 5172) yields 1.44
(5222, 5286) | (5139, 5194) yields 1.40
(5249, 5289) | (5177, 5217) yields 1.30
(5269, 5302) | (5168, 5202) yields 1.51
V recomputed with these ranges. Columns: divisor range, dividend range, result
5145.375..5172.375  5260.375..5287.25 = 1.34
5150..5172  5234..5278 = 1.39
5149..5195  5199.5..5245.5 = 1.38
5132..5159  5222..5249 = 1.25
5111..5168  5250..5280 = 1.22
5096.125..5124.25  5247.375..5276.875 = 1.20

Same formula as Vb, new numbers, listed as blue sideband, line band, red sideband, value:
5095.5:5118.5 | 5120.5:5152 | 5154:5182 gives -2.6 angstrom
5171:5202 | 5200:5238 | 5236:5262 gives -0.6 angstrom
